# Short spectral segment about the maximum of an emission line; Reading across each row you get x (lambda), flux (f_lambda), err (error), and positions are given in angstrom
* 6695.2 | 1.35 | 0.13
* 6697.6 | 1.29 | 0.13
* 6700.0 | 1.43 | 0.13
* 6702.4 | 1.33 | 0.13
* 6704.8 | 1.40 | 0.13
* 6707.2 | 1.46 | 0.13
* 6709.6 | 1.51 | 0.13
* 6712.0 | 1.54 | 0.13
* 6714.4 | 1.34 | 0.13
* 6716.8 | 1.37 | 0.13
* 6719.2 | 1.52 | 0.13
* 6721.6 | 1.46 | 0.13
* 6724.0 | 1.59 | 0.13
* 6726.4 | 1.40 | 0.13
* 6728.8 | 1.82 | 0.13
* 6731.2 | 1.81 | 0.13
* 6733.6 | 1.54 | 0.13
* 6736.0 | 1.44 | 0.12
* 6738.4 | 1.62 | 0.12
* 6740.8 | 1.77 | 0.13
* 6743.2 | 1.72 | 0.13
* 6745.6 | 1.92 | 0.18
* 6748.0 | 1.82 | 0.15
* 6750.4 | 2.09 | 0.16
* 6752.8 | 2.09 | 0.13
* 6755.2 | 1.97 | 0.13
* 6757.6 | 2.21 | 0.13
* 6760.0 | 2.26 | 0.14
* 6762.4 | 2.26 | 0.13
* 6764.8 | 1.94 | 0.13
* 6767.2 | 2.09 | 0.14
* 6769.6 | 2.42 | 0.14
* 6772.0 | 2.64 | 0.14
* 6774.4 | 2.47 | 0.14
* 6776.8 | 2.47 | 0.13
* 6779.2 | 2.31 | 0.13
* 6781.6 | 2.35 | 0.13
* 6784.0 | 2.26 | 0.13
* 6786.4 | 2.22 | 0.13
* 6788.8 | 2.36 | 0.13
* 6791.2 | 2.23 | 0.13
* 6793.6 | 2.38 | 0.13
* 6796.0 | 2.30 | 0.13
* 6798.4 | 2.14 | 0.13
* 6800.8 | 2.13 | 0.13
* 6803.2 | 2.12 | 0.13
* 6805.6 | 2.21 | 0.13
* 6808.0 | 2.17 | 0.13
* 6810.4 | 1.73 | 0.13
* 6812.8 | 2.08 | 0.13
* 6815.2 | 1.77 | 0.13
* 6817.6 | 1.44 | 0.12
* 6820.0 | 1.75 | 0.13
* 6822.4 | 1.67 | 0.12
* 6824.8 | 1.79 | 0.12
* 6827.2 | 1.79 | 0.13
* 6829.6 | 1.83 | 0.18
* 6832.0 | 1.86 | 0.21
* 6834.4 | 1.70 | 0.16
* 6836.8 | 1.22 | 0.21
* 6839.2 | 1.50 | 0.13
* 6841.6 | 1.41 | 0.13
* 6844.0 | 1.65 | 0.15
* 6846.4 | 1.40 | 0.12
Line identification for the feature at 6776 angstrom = Mg II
